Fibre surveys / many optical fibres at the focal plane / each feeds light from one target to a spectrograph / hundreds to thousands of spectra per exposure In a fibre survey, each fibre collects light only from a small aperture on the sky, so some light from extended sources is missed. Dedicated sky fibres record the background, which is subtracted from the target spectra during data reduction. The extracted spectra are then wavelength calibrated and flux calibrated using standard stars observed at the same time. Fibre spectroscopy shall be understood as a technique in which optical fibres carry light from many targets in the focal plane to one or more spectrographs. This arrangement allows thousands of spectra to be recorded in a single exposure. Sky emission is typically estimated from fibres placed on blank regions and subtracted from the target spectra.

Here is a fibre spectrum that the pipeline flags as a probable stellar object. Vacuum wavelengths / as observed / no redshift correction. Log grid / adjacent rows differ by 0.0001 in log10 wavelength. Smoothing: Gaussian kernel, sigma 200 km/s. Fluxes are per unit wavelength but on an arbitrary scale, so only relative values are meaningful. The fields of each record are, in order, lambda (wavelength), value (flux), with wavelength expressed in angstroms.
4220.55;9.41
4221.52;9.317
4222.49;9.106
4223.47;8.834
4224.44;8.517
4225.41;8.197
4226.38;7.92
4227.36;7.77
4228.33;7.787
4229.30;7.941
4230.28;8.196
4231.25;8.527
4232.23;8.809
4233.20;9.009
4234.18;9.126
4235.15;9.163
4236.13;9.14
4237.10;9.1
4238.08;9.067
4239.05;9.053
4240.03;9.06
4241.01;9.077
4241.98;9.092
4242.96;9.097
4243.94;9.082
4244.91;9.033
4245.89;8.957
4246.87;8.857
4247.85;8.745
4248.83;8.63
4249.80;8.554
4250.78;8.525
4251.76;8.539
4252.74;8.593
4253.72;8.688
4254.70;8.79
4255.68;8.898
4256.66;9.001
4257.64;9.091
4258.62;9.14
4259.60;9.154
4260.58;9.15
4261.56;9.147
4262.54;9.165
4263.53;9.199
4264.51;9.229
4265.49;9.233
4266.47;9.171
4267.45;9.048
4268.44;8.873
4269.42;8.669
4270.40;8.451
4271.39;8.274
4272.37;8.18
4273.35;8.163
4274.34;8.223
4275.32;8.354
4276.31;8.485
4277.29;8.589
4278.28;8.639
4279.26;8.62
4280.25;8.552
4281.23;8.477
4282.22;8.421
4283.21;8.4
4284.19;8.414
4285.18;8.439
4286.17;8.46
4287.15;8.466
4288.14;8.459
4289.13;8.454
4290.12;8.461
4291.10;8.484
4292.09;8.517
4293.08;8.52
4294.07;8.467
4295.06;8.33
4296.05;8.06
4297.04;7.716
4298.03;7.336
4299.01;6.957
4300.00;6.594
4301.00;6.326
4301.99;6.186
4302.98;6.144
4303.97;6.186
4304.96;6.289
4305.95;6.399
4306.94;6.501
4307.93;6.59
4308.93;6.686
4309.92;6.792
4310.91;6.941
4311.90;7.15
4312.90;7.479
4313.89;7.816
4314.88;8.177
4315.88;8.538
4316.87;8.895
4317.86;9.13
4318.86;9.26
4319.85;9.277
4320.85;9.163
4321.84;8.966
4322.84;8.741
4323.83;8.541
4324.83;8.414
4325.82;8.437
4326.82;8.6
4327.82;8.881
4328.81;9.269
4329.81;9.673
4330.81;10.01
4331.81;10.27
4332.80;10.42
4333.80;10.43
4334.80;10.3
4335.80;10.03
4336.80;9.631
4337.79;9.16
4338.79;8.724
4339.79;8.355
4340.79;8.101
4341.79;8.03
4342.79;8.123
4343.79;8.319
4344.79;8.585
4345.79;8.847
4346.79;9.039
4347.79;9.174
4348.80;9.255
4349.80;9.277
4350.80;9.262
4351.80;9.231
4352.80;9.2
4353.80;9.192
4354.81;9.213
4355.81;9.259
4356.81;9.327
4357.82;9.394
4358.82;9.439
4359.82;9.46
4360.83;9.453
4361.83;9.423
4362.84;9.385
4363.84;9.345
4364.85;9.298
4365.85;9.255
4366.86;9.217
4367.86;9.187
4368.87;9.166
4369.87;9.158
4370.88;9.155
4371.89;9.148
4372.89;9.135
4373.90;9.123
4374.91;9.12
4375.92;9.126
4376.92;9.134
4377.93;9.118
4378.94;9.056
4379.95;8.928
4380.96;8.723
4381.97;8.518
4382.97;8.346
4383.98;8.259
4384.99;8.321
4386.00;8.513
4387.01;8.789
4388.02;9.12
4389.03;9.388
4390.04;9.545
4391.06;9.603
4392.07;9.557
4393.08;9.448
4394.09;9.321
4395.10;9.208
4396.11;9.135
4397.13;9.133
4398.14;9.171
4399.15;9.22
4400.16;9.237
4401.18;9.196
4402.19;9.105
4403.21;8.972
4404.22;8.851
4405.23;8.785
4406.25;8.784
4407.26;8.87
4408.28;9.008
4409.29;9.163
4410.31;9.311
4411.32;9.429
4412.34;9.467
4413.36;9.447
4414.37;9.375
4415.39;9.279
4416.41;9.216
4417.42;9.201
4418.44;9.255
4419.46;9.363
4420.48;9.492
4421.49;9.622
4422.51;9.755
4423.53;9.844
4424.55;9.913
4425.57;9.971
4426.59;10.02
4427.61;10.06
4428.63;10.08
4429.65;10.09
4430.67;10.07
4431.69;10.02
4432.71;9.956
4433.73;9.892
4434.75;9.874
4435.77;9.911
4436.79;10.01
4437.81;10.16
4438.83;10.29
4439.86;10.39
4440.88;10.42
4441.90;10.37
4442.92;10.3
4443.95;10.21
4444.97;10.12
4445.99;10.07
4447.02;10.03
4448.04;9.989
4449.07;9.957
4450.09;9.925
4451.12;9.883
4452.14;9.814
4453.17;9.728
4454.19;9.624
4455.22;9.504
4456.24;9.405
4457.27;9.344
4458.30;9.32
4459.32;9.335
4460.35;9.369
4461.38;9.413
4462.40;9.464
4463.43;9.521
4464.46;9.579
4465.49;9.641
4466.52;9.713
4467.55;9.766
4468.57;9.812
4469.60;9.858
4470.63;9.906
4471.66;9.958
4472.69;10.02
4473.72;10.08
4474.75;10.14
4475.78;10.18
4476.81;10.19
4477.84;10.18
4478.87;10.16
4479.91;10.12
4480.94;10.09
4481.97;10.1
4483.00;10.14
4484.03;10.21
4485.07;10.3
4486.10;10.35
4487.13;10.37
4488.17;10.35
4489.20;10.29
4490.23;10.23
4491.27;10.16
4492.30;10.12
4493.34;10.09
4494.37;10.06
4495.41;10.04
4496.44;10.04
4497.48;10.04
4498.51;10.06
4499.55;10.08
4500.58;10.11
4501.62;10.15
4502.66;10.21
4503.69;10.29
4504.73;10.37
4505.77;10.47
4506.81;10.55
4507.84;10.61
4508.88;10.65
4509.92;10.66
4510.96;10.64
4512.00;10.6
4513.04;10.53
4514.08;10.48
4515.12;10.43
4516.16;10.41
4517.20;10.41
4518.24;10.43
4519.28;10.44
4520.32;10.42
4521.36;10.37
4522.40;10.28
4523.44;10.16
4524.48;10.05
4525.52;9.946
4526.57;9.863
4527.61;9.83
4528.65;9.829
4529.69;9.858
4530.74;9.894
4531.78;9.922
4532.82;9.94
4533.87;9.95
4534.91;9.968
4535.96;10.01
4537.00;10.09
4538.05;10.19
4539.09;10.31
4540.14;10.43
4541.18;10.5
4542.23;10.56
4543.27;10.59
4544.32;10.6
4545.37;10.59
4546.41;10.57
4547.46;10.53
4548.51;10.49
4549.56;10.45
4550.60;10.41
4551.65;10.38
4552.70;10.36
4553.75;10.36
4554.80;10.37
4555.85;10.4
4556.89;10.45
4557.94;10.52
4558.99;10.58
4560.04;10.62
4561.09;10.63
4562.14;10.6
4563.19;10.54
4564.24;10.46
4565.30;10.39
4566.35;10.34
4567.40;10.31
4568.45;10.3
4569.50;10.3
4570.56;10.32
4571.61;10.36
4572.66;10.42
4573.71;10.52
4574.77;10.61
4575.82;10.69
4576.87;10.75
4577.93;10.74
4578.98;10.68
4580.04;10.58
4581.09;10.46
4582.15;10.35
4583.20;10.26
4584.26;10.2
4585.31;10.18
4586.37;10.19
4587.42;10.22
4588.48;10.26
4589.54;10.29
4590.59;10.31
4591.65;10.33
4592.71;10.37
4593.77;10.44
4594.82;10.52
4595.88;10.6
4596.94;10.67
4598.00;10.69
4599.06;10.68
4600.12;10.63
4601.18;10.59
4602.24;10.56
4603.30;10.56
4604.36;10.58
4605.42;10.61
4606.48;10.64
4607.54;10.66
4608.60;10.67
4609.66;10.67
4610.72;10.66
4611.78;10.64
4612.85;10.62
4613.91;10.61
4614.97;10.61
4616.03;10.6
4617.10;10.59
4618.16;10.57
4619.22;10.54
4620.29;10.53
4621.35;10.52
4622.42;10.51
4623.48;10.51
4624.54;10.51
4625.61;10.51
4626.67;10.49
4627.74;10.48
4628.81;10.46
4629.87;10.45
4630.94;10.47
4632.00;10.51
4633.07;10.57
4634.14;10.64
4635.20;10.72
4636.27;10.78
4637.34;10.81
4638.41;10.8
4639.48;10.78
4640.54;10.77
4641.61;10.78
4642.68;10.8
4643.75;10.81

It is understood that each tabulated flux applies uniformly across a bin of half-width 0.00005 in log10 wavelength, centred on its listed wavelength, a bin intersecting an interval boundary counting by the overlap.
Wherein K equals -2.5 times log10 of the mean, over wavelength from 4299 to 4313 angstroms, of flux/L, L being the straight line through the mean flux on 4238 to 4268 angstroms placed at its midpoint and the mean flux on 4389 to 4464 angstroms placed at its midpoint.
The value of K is 0.36 mag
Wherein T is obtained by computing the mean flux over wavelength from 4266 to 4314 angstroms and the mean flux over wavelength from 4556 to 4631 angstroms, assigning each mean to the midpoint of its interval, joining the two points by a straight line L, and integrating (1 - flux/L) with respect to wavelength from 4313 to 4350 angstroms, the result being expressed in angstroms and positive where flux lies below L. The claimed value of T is -3.5 angstroms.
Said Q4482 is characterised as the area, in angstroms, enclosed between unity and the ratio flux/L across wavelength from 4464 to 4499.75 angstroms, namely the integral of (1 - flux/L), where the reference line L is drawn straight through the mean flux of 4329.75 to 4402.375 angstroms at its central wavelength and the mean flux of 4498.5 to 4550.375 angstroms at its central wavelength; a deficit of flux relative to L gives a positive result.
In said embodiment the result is -0.3 angstroms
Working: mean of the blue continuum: 9.17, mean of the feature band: 10.1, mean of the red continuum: 10.3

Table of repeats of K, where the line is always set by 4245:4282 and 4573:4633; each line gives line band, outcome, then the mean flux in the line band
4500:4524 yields -0.04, 10.4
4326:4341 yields -0.04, 9.46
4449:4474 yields 0.01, 9.67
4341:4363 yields 0.02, 9.07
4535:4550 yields -0.02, 10.4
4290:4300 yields 0.12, 8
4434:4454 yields -0.04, 10.1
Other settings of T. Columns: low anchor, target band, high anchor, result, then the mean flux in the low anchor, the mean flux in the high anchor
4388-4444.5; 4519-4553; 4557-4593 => 0.0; 9.57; 10.4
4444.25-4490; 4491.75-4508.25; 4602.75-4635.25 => -0.3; 9.9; 10.6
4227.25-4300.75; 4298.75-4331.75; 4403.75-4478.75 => 3.9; 8.61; 9.74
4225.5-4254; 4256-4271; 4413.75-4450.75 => -0.3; 8.72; 9.9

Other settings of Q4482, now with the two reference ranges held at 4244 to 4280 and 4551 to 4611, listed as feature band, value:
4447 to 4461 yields 0.2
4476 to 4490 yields -0.4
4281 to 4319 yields 5.4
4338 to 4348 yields 0.7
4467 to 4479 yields -0.1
